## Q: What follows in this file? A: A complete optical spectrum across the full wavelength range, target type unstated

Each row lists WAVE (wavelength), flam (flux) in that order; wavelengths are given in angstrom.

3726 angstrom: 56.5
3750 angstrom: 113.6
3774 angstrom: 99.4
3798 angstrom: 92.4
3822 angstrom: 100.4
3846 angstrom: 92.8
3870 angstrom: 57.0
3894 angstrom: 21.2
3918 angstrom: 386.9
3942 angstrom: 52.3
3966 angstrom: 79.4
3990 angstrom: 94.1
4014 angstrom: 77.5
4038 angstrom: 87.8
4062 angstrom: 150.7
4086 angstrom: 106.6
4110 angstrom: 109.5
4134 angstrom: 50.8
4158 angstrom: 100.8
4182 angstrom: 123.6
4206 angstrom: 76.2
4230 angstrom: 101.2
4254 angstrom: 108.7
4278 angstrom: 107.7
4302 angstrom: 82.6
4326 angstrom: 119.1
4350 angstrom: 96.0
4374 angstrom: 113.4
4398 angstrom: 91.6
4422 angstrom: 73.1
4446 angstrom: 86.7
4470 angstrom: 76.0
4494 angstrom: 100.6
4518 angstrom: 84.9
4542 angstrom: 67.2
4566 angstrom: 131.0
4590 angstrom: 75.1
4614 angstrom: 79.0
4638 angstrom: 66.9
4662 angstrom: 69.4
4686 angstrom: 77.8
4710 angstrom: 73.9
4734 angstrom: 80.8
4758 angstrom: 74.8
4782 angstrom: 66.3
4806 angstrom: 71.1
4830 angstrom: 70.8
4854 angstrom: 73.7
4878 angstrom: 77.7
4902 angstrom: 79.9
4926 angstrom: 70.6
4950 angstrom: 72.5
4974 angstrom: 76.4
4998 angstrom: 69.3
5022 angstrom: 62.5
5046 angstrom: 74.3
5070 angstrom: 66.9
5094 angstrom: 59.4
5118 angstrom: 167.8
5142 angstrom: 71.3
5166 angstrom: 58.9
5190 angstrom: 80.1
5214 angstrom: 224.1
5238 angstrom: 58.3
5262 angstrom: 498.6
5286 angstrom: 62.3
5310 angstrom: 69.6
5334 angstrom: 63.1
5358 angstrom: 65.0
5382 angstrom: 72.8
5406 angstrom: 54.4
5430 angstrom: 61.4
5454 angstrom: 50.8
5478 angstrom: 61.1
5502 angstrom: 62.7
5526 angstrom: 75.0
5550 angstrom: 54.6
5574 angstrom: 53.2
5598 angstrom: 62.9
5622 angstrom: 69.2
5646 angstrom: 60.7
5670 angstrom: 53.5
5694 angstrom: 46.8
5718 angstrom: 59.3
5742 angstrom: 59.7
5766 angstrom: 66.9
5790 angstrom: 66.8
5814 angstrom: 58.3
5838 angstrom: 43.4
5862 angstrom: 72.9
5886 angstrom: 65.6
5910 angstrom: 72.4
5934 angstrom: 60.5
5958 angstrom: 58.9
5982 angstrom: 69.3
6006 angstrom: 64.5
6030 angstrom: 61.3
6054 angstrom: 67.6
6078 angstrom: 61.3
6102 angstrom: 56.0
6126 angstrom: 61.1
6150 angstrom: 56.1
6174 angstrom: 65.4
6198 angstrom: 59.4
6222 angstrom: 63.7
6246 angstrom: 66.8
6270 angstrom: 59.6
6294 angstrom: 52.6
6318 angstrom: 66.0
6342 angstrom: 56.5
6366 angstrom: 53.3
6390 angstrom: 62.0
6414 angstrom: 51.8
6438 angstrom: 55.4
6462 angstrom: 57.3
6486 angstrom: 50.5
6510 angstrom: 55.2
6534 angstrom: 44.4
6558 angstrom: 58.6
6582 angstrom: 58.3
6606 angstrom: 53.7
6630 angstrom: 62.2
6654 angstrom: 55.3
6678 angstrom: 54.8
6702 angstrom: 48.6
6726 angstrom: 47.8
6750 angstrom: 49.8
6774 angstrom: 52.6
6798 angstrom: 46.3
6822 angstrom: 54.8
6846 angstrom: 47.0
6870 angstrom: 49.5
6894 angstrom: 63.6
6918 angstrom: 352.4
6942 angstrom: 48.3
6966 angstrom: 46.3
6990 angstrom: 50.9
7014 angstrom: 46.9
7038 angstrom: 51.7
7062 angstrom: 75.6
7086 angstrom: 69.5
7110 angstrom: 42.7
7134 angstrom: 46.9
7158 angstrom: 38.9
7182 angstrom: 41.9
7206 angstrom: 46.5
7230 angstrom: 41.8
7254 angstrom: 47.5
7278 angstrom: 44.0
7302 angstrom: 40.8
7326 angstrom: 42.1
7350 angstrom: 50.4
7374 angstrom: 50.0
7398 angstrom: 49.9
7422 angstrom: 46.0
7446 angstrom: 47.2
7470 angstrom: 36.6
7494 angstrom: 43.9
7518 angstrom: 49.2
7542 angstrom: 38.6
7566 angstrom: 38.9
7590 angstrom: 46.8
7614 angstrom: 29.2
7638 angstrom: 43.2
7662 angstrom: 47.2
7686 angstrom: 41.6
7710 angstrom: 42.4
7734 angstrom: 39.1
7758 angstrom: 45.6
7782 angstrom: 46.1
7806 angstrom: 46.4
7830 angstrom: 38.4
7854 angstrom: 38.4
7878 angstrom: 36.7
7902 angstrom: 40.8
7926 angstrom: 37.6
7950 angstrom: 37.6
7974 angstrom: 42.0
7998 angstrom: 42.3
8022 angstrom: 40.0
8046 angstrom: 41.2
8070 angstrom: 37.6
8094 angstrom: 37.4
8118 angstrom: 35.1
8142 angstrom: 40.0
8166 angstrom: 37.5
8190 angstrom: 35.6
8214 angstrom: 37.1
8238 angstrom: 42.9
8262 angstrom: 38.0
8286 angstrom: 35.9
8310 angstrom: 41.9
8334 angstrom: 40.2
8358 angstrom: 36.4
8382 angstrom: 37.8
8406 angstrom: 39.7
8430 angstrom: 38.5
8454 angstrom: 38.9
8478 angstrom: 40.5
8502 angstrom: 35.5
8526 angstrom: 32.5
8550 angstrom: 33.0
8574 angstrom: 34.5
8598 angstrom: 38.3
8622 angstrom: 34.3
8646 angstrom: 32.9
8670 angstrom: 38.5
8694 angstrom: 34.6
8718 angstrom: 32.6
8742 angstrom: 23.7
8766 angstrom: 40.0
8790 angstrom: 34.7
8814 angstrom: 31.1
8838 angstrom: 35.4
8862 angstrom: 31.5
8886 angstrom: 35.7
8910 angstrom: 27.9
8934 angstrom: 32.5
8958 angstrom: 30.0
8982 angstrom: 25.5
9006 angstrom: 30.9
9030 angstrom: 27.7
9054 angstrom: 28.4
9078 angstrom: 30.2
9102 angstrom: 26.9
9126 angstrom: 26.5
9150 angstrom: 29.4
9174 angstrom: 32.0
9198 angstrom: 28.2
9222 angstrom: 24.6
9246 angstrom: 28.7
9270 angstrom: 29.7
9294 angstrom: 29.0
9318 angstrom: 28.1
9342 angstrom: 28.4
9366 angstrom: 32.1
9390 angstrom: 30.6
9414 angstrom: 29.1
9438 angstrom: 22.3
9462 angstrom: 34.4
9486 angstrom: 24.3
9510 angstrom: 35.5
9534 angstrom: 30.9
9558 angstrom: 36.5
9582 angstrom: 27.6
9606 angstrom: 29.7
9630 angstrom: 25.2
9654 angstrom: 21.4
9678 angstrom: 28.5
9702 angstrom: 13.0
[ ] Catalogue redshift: 0.052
